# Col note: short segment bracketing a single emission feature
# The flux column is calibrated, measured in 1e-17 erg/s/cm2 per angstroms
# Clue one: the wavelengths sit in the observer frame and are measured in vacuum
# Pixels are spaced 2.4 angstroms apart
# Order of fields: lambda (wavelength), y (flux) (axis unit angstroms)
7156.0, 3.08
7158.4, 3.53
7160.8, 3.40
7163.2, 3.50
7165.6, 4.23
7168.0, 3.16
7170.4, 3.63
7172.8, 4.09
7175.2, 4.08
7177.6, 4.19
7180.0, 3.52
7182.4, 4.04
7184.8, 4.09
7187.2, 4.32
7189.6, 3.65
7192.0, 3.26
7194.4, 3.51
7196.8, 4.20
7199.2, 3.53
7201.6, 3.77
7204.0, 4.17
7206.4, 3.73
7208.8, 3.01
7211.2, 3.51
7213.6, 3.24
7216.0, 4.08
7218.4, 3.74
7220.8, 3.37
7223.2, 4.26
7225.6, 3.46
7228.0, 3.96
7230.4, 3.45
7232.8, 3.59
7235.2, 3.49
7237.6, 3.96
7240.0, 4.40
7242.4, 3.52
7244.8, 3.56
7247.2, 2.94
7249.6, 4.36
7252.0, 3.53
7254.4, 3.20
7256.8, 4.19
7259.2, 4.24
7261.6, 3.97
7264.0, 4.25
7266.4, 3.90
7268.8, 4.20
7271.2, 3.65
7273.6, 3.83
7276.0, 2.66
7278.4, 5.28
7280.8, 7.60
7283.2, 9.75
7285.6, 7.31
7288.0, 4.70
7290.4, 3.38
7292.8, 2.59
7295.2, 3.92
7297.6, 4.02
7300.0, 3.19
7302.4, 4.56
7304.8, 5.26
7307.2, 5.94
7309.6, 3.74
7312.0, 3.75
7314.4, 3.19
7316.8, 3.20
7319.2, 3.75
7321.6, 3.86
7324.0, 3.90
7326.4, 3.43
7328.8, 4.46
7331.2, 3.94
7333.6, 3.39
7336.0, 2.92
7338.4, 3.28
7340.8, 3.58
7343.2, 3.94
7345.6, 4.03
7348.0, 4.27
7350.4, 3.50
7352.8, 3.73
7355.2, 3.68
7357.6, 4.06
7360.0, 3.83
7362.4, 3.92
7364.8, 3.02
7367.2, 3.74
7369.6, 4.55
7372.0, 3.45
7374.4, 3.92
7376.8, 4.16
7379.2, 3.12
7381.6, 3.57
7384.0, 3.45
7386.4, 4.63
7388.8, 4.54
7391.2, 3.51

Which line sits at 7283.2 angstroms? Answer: H-alpha 6563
